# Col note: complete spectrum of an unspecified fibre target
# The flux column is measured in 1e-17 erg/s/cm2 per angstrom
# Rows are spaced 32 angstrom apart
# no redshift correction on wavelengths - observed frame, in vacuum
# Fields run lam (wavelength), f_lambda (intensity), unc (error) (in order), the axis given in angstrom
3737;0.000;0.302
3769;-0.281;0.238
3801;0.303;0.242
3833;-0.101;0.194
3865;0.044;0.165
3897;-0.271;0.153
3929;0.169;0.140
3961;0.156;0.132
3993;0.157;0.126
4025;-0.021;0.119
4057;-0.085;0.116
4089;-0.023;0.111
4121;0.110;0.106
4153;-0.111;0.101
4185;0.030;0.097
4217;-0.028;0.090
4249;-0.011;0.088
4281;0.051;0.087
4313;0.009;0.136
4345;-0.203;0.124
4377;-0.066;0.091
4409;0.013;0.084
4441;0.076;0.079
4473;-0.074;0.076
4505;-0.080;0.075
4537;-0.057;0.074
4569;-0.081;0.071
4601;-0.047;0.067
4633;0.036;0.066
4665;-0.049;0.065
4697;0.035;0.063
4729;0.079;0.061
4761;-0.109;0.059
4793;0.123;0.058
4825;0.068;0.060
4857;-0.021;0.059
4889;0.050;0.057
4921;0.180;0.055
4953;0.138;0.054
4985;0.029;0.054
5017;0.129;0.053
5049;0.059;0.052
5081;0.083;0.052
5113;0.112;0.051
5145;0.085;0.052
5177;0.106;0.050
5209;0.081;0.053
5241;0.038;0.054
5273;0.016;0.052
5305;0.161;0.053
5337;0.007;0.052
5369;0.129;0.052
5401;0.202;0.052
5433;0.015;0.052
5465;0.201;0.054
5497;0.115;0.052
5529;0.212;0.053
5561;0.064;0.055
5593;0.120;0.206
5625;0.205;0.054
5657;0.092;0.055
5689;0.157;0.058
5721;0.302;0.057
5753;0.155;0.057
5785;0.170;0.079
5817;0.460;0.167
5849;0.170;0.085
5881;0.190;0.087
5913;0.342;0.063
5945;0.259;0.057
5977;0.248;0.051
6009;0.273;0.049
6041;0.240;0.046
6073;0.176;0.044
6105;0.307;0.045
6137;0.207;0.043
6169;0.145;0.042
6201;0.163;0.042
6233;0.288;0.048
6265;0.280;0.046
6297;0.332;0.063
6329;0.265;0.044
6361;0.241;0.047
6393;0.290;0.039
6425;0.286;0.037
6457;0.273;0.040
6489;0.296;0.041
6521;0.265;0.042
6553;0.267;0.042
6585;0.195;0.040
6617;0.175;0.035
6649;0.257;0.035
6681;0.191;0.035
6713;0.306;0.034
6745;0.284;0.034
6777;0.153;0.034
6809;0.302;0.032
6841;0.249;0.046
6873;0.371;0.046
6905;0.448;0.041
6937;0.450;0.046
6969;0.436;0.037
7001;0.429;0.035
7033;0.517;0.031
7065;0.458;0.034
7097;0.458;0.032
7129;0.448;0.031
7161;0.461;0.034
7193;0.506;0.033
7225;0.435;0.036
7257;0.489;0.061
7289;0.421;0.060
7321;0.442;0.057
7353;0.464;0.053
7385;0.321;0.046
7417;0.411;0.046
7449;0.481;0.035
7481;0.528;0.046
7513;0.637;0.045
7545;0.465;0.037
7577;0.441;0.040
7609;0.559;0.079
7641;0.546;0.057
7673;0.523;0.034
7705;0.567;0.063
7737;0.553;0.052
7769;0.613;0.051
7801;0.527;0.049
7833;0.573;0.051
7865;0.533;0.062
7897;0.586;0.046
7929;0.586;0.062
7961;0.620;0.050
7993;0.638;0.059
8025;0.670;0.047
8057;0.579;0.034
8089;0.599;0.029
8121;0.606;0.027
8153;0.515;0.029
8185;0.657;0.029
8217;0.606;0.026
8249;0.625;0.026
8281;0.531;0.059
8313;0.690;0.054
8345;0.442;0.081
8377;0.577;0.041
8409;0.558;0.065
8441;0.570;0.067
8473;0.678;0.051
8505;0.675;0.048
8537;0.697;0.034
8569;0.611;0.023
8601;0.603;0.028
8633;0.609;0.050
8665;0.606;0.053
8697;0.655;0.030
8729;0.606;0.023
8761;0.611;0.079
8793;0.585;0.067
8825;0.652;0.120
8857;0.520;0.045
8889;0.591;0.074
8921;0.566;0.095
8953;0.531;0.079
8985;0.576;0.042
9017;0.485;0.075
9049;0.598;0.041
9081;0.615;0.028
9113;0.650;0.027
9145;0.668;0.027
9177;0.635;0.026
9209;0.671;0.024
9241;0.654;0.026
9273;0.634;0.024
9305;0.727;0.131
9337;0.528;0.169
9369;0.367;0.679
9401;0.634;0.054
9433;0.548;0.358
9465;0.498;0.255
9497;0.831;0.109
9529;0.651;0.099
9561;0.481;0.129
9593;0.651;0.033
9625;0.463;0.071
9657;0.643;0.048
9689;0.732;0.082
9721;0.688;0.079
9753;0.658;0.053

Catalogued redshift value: 0.722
